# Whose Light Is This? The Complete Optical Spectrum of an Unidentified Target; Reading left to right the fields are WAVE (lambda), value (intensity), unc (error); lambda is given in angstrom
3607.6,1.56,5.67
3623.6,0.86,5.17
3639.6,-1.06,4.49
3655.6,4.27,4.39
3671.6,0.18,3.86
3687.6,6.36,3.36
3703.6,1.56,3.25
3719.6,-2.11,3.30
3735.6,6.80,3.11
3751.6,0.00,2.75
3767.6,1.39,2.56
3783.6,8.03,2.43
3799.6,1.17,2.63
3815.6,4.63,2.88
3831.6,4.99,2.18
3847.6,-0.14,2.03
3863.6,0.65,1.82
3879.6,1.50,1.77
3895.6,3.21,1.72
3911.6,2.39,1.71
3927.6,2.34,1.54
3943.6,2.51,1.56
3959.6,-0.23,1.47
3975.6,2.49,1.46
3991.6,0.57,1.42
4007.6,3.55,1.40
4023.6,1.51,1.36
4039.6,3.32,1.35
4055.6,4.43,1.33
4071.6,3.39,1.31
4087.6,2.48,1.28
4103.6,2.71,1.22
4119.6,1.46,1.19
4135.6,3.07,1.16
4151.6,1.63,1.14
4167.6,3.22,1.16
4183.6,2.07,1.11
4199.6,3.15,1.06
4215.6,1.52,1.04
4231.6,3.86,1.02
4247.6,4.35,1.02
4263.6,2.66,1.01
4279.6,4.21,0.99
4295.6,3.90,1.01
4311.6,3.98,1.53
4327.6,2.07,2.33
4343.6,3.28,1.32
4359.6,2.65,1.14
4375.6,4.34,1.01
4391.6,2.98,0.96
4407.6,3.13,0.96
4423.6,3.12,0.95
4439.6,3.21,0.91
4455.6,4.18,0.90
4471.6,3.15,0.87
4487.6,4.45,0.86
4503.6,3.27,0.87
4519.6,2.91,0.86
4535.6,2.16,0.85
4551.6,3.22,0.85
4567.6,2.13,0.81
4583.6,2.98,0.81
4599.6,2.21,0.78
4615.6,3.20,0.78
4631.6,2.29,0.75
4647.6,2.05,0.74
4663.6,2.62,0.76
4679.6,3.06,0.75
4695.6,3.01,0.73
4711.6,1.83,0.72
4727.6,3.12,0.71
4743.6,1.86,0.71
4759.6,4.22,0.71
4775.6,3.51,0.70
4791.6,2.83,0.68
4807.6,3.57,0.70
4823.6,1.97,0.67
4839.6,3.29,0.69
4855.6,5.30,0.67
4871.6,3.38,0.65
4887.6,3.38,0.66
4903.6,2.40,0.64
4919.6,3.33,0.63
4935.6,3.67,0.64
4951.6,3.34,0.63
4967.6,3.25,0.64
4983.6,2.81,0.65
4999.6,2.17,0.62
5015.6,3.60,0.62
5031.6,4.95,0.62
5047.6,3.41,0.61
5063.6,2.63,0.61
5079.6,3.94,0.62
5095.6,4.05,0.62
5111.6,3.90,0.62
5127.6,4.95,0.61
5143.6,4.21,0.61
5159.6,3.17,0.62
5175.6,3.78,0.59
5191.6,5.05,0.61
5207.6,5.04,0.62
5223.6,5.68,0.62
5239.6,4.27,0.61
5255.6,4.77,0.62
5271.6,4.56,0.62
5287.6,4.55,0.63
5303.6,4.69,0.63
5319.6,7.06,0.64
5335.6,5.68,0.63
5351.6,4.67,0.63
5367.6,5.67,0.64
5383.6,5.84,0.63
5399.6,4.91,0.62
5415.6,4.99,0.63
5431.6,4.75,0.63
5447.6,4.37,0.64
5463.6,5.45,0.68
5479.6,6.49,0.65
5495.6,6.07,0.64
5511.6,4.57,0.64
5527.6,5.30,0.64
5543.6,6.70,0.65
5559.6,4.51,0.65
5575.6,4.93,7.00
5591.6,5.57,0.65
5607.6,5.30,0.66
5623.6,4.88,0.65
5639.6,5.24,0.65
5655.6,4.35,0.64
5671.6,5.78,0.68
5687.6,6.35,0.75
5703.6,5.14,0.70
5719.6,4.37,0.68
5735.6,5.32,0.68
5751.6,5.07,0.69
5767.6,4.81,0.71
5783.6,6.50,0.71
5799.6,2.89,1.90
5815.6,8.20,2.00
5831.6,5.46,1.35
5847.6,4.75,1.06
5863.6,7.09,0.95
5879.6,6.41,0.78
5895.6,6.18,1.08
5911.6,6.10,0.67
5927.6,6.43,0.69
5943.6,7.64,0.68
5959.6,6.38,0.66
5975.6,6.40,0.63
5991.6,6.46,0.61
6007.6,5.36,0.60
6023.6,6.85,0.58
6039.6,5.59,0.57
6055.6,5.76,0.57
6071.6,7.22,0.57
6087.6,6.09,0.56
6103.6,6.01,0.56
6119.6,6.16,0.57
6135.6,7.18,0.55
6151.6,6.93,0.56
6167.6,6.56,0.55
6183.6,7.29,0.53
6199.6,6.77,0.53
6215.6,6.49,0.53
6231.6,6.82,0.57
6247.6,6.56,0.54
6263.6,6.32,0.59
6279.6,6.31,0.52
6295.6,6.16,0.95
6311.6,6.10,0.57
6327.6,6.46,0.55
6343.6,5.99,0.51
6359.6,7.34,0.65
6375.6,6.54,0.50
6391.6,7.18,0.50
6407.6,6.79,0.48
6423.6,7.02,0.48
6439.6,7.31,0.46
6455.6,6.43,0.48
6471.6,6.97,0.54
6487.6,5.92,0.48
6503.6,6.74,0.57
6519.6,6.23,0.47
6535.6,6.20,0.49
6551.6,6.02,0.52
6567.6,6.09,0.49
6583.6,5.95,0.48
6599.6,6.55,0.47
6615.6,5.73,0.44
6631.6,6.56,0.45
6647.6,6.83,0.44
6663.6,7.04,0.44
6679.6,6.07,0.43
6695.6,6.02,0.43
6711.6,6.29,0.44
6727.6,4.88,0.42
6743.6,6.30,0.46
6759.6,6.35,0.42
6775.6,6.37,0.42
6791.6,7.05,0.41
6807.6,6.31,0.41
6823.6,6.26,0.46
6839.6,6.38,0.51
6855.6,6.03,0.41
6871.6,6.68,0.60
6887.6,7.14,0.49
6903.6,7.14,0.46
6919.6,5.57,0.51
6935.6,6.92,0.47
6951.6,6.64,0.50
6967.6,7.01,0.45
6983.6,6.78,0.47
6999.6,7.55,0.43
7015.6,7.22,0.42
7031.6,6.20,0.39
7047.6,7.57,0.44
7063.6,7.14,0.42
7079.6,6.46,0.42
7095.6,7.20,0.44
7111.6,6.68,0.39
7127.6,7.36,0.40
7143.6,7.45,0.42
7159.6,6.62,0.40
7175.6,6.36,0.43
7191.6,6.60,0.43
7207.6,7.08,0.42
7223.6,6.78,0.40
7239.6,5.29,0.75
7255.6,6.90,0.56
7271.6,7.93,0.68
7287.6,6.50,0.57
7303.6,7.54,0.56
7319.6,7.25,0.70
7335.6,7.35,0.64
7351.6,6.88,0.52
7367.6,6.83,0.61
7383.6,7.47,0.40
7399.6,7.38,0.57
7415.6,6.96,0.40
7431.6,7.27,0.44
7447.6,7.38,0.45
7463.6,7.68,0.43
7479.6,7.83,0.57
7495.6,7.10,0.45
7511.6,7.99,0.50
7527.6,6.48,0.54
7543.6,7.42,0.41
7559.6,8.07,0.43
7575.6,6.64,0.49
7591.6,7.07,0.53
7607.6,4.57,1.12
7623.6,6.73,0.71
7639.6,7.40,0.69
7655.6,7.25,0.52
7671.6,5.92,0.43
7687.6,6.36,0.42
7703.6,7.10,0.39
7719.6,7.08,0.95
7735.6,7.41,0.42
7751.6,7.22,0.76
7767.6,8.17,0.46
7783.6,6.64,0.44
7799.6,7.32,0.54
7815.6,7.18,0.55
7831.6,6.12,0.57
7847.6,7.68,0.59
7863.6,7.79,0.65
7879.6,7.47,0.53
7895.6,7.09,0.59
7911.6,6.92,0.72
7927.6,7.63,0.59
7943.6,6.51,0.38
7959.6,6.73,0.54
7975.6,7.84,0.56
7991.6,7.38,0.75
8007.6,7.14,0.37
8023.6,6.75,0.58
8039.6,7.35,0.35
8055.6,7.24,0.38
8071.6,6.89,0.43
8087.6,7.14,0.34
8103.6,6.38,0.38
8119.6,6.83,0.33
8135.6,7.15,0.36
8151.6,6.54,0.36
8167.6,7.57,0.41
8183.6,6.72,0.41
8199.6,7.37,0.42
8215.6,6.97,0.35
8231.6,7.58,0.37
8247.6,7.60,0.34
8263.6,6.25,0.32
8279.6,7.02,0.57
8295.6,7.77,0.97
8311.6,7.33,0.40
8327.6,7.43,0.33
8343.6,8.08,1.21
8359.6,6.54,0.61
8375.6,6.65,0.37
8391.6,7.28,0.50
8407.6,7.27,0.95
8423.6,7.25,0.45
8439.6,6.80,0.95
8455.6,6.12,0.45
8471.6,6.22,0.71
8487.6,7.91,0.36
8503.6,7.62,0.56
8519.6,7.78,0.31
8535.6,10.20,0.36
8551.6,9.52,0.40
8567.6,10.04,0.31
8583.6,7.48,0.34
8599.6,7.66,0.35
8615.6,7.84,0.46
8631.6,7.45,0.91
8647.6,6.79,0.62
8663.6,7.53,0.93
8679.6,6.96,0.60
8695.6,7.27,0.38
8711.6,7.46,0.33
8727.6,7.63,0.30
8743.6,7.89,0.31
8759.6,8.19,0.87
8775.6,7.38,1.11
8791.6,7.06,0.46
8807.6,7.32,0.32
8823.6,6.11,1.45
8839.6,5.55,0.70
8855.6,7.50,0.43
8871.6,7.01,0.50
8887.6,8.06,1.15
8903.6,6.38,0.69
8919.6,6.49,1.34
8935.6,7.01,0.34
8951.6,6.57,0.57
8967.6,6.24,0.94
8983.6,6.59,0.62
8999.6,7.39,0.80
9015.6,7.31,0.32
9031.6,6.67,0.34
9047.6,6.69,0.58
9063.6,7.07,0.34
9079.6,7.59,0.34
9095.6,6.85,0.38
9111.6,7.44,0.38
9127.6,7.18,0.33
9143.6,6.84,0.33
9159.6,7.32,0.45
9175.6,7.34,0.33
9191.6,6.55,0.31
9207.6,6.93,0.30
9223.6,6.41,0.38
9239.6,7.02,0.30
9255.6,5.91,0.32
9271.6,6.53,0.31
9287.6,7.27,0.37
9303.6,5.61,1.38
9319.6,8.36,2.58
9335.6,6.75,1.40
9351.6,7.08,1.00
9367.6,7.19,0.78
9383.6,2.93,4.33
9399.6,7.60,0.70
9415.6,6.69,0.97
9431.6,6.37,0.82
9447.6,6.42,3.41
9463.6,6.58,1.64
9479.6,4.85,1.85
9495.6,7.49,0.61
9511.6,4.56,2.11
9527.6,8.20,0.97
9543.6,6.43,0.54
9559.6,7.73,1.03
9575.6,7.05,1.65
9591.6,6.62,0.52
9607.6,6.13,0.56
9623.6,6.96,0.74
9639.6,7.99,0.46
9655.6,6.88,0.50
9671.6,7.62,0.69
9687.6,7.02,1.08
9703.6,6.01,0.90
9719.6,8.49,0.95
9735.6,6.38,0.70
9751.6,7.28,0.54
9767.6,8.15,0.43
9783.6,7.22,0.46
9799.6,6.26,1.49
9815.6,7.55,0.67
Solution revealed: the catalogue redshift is 0.30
